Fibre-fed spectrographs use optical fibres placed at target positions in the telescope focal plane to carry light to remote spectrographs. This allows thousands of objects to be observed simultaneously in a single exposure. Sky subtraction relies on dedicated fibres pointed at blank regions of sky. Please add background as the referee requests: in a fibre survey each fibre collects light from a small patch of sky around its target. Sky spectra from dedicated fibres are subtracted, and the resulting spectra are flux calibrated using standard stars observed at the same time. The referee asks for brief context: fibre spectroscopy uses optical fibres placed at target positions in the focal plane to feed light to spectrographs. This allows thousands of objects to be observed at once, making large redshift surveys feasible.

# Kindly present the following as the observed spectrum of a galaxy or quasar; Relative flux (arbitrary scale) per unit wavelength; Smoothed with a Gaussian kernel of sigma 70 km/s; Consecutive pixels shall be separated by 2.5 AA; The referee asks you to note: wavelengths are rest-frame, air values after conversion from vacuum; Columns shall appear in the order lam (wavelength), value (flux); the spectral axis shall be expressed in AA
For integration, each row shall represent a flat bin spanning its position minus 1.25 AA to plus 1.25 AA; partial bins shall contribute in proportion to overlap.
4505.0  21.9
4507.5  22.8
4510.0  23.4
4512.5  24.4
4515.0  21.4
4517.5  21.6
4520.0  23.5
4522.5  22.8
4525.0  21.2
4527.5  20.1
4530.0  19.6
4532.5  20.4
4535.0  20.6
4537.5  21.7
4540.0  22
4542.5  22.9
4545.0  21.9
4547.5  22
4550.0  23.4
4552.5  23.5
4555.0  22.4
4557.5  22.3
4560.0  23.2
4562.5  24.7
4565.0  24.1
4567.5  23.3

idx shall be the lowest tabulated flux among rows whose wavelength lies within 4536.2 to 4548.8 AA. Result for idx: 21.7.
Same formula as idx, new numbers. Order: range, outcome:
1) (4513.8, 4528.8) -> 20.1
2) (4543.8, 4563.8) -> 21.9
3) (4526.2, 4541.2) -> 19.6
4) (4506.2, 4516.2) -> 21.4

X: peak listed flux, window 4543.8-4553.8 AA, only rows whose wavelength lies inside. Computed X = 23.5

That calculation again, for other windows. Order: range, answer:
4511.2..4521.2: 24.4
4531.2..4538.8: 21.7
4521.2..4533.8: 22.8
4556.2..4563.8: 24.7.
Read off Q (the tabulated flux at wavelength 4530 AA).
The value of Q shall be 19.6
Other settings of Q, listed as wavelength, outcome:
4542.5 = 22.9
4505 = 21.9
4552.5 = 23.5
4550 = 23.4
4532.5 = 20.4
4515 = 21.4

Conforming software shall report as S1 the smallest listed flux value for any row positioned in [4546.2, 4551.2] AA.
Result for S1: 22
